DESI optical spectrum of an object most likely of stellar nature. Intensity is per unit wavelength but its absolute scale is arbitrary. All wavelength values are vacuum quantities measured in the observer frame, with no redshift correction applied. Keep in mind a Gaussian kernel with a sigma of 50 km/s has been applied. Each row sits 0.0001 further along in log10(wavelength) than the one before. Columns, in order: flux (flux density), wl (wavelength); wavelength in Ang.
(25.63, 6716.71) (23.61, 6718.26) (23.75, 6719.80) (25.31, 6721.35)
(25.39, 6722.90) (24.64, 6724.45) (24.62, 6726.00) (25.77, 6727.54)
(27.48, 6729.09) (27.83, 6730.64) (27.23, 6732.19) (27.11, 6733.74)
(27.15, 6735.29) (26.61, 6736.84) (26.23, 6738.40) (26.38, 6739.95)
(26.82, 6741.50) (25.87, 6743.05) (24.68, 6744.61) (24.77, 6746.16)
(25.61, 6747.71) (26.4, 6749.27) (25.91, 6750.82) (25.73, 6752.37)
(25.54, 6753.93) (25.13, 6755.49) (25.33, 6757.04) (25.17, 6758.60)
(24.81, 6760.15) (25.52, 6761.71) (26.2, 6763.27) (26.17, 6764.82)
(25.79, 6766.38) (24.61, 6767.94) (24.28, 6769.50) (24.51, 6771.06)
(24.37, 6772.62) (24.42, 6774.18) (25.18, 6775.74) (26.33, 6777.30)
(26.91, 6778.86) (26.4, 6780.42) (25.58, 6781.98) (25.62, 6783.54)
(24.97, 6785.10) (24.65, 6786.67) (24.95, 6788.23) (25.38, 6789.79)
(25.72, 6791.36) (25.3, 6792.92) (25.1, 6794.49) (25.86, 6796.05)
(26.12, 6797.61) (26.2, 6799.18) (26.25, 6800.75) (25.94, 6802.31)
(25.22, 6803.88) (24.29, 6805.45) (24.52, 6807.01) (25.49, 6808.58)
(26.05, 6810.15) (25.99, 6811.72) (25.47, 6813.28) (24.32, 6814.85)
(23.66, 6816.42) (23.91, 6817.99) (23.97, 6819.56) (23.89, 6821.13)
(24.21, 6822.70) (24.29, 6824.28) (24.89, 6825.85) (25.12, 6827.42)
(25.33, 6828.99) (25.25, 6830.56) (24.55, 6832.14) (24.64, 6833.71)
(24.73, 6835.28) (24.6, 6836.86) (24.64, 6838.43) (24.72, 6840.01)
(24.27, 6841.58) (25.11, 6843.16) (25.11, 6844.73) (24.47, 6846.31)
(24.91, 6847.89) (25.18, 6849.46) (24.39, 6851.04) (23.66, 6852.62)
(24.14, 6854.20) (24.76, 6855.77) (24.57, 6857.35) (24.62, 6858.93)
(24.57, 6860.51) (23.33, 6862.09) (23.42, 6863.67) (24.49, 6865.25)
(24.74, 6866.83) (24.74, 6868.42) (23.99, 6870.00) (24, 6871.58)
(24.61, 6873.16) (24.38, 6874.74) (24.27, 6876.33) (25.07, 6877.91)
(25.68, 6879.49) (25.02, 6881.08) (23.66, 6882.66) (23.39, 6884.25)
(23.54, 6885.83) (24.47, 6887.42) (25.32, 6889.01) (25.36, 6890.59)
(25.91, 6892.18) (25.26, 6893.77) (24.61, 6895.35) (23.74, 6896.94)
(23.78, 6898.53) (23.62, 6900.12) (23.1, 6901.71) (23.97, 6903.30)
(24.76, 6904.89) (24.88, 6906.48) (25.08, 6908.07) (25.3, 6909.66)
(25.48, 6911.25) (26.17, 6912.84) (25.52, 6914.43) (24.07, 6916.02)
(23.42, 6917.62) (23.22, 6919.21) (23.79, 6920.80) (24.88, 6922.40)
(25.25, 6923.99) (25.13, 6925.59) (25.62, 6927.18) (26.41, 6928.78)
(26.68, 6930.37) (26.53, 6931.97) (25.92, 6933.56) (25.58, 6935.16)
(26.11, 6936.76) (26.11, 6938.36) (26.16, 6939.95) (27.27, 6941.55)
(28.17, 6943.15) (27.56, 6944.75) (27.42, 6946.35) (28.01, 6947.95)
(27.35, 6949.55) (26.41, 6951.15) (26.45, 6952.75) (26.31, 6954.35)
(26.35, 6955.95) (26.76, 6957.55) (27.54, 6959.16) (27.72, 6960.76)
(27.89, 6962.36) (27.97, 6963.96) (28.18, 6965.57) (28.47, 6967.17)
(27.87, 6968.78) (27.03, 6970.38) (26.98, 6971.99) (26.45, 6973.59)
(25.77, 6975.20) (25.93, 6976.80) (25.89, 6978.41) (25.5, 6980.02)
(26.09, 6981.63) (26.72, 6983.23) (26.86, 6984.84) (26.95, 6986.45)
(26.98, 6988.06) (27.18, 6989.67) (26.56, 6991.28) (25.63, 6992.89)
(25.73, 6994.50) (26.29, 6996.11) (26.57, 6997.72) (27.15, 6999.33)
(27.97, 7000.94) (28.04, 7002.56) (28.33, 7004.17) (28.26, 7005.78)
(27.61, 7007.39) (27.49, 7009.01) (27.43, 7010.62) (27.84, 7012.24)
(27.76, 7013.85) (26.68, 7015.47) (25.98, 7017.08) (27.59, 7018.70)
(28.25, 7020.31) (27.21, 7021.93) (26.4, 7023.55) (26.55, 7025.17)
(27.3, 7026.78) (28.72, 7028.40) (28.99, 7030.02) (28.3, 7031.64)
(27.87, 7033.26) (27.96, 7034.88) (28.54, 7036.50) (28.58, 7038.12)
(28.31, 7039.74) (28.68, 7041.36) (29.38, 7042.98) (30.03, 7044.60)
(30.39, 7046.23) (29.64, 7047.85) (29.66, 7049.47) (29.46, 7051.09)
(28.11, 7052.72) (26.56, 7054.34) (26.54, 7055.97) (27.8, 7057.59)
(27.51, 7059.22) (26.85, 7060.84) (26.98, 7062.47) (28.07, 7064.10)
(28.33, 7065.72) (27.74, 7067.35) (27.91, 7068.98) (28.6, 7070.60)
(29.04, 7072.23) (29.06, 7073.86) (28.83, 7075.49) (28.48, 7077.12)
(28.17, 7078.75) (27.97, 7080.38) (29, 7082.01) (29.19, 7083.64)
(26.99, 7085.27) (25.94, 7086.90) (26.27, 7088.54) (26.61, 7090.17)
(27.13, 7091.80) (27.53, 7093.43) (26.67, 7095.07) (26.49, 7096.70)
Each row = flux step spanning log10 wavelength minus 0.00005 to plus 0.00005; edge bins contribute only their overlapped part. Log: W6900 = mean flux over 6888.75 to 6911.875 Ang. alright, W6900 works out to 24.7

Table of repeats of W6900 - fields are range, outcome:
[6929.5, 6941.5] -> 26.2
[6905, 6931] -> 25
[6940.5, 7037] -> 27.2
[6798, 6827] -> 24.9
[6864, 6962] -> 25.4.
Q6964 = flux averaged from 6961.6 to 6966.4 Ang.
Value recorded 28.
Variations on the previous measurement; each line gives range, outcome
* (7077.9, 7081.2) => 28.1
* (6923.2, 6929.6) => 25.6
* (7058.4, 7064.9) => 27.3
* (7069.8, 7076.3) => 28.9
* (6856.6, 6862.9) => 24.3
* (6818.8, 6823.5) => 24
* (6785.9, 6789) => 24.8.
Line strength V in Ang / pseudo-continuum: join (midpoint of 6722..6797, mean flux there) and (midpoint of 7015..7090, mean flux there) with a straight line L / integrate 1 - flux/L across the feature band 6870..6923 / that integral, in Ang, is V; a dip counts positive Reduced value 4.5 Ang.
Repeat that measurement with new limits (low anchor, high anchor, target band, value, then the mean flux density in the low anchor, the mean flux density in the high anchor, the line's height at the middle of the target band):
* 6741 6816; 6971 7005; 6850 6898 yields 2.83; 25.4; 26.6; 26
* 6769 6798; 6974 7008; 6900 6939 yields 1.77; 25.4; 26.8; 26.3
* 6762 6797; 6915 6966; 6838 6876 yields 2.03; 25.4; 26.3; 25.8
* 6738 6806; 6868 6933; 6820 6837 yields 0.33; 25.5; 24.7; 25.2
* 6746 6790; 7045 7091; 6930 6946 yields 0.17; 25.4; 28.1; 26.9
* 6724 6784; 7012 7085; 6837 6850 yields 0.84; 25.8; 28.1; 26.5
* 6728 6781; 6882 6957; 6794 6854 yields 1.77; 25.8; 25.4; 25.6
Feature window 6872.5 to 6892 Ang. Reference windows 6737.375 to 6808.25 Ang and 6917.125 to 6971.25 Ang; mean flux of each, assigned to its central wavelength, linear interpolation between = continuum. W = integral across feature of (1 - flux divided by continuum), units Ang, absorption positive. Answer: 1.2 Ang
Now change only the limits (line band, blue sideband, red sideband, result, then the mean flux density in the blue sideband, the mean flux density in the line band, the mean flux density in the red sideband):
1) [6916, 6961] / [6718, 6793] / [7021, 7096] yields 1.5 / 25.6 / 26.2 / 28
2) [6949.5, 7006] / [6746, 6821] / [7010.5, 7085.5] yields 0.9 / 25.3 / 26.9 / 28.1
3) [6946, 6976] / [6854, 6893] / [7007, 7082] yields -1.0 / 24.5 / 27.2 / 28.1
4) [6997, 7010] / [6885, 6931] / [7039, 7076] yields -0.3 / 24.8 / 27.7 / 28.4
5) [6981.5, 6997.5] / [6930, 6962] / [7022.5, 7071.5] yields 0.5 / 26.8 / 26.5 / 28.2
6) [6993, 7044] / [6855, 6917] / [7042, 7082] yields -0.4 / 24.5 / 27.7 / 28.4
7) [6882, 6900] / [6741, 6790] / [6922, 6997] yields 1.2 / 25.4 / 24.4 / 26.7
